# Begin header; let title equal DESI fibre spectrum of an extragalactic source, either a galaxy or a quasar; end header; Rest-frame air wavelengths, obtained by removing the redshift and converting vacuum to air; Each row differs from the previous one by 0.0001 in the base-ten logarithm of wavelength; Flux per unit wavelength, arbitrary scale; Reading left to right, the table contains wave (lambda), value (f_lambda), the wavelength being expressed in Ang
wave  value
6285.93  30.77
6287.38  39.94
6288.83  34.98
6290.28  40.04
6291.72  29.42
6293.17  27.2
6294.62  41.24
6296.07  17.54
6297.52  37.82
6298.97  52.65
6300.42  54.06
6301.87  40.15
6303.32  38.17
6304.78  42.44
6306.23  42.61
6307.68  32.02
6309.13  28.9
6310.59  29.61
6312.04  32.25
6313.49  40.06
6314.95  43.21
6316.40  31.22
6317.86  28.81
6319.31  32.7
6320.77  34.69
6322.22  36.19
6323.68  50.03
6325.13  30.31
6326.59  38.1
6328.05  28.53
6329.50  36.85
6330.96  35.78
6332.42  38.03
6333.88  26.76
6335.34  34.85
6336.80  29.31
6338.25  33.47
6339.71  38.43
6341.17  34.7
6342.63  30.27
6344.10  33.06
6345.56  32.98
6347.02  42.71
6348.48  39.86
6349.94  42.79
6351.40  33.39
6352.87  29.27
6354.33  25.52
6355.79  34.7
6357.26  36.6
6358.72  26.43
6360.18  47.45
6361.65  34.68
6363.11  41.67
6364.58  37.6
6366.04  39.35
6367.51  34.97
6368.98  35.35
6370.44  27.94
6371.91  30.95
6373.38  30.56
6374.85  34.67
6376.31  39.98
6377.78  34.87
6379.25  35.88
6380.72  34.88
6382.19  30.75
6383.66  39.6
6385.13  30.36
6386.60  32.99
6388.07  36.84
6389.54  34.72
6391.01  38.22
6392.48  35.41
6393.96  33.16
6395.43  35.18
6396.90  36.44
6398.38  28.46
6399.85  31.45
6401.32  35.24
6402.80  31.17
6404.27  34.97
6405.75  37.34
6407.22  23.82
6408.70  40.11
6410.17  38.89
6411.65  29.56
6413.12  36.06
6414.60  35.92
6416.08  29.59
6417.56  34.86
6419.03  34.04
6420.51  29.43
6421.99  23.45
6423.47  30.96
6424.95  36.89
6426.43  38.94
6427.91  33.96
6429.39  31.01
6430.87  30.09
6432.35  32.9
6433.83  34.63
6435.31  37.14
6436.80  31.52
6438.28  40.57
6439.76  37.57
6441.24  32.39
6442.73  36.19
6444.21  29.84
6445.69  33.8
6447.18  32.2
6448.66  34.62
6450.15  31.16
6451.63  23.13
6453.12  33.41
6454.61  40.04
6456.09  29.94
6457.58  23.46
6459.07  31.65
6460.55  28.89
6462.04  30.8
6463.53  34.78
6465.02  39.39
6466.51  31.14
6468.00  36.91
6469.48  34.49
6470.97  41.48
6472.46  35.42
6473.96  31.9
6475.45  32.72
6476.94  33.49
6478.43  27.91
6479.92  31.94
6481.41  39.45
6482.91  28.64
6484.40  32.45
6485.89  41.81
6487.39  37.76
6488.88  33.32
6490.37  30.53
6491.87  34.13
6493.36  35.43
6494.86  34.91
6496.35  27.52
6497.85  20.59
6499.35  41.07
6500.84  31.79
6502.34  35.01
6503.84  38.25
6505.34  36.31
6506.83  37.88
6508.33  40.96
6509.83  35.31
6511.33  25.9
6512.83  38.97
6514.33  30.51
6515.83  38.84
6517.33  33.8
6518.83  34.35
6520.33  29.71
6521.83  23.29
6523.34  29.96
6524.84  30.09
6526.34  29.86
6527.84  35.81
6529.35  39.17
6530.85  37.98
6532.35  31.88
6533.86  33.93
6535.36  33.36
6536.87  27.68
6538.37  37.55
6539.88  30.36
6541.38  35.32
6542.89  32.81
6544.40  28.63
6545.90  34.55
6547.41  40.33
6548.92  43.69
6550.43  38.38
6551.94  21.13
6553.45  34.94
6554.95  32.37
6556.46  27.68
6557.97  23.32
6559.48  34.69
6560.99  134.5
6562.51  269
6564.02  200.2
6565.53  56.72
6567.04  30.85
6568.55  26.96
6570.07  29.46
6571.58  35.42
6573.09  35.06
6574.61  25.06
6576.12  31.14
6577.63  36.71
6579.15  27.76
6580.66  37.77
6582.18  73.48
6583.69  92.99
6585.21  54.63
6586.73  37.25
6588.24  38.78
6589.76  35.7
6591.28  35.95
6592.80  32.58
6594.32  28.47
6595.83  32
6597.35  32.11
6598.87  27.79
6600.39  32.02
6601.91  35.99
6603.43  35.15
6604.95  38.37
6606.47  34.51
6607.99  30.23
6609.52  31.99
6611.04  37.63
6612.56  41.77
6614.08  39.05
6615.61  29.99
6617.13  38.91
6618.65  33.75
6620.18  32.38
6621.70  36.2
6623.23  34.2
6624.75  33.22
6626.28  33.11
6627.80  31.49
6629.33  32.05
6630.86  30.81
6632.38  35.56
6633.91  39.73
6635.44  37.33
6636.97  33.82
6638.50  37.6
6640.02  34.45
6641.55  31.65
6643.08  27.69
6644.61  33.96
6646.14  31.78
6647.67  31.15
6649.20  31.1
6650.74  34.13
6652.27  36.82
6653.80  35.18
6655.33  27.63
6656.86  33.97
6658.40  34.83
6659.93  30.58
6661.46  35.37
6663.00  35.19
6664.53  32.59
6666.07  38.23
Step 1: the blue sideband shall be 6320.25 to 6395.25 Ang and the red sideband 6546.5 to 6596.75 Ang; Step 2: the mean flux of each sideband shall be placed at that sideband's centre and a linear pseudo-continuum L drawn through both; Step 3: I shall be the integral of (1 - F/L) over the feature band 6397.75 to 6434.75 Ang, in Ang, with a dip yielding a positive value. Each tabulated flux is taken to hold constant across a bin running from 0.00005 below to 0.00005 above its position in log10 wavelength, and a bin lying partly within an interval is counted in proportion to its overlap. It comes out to 6.32 Ang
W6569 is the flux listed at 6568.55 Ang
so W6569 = 26.96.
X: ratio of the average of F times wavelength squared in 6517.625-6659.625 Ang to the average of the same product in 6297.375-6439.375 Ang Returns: 1.23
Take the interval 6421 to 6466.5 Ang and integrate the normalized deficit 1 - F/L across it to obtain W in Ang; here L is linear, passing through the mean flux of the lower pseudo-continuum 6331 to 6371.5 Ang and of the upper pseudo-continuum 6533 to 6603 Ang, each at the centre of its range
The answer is 8.15 Ang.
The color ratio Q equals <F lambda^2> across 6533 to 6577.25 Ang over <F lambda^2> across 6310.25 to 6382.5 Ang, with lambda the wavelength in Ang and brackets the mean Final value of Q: 1.5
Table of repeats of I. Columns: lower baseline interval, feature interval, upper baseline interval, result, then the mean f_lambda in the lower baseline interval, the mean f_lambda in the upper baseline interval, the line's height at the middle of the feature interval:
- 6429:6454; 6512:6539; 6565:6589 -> 3.8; 33.1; 41.8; 38.5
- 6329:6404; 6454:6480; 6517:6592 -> 4.8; 34.6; 45.9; 40.7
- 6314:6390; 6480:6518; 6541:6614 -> 7.3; 34.9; 46.7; 42.6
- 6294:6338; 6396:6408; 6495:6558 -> 0.9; 36.1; 33.2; 34.9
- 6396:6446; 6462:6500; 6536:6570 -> 8.4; 33.5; 55.8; 43.7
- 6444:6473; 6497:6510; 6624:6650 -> -0.9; 32.9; 33.3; 33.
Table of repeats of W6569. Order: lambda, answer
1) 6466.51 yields 31.14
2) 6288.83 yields 34.98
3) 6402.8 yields 31.17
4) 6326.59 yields 38.1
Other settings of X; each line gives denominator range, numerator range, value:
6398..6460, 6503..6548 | 1.06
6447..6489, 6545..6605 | 1.53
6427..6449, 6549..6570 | 2.12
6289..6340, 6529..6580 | 1.45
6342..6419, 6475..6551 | 1.02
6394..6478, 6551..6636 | 1.41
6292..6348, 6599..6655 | 1.05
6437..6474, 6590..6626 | 1.07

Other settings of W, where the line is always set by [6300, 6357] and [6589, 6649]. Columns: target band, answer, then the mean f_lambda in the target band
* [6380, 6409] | 0.9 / 34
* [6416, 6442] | 1.1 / 33.4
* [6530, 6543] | 0.3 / 33.5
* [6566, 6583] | -0.9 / 36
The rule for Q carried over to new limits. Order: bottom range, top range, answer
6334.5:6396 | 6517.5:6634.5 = 1.27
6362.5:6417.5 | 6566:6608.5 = 1.16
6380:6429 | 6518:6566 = 1.52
